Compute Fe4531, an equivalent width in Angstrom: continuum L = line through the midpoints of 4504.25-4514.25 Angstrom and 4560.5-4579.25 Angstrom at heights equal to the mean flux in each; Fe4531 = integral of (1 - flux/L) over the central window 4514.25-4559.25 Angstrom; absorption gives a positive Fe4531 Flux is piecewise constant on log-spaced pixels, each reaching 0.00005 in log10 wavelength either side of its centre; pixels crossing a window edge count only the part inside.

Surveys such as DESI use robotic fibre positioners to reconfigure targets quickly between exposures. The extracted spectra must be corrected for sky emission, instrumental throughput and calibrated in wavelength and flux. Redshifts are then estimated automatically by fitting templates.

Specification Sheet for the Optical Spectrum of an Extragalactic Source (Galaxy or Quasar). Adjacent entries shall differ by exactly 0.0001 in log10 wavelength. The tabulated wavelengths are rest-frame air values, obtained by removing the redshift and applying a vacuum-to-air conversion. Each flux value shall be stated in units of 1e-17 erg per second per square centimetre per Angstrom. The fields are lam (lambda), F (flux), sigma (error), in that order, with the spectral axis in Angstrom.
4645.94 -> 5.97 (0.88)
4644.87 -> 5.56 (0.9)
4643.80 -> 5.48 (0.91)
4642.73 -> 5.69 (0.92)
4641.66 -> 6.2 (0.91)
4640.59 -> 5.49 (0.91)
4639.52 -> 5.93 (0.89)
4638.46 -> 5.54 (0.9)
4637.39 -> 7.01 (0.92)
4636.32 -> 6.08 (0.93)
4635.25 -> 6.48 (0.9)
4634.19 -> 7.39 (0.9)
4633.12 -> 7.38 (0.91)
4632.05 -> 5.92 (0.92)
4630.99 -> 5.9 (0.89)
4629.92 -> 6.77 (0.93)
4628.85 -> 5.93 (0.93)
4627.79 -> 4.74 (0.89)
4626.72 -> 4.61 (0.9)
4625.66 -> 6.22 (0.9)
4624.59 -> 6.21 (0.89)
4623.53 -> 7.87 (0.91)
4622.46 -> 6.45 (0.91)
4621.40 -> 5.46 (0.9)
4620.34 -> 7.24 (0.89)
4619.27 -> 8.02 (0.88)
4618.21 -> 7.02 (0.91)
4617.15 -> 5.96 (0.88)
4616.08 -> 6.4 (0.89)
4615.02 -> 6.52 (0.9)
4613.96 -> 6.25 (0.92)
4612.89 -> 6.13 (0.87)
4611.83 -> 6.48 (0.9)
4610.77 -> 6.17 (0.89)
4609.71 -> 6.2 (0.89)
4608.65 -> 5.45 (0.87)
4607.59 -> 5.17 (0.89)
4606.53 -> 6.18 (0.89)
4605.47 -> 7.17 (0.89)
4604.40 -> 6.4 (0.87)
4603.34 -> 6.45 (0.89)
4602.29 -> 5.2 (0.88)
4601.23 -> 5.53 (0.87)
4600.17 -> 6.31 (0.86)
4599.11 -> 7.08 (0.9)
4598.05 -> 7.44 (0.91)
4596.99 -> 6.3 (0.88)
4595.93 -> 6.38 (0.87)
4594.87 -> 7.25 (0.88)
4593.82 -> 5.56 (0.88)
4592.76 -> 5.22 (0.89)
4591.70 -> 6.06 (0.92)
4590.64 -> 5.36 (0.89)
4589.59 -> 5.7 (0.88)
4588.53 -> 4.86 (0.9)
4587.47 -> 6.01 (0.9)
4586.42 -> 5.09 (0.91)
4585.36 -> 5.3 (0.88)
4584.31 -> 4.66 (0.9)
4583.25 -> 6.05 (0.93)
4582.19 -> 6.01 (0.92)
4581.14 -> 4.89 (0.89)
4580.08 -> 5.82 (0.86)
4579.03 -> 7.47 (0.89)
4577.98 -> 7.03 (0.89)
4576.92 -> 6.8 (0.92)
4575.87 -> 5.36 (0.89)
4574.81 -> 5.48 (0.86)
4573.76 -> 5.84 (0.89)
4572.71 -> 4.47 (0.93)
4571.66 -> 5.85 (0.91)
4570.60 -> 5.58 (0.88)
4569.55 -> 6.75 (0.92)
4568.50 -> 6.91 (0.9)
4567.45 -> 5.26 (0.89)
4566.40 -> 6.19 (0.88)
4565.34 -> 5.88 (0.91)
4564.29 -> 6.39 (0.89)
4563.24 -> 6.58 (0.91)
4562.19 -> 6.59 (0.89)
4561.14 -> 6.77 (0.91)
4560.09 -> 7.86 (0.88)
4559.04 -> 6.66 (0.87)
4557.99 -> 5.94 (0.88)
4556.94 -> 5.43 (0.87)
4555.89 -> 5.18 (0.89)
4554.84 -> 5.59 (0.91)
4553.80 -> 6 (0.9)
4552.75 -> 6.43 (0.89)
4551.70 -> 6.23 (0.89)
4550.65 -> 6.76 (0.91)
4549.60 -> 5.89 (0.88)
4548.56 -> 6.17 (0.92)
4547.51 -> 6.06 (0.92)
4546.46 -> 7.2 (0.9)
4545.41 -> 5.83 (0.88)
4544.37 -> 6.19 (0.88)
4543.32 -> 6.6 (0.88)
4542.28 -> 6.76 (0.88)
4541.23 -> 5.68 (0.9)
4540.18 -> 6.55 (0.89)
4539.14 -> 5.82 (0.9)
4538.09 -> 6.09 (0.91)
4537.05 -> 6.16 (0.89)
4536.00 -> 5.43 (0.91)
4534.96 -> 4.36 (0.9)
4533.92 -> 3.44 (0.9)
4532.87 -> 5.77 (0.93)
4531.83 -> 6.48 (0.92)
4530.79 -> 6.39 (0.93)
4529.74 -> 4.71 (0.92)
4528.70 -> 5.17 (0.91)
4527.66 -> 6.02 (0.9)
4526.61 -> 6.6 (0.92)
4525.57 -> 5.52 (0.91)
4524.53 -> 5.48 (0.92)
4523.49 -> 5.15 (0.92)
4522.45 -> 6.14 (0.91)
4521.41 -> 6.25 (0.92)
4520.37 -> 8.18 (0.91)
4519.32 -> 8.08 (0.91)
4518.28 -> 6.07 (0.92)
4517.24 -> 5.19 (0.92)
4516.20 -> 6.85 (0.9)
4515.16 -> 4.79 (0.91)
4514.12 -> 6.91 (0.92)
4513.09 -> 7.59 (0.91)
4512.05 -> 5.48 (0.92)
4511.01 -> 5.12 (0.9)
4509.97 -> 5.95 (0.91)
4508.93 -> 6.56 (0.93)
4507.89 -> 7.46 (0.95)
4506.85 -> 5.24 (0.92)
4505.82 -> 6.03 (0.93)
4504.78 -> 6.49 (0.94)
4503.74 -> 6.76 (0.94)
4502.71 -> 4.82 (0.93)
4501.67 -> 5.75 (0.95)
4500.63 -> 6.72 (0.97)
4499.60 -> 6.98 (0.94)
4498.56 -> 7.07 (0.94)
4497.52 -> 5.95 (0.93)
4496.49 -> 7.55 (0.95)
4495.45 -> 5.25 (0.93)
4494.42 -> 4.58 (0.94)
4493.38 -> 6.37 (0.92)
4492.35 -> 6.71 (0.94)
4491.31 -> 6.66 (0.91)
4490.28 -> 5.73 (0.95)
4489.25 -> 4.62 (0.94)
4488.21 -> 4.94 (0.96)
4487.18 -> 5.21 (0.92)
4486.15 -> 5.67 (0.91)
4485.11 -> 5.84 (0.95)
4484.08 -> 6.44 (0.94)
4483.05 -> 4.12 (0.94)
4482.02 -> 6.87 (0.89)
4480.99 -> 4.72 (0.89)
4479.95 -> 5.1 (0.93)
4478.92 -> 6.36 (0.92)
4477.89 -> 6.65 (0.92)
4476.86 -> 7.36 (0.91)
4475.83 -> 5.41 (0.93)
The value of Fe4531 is 1.7 Angstrom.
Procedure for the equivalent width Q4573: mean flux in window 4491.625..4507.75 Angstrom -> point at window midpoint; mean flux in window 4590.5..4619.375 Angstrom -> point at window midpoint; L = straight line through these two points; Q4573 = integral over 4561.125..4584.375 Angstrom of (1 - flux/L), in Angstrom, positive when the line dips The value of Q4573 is 0.7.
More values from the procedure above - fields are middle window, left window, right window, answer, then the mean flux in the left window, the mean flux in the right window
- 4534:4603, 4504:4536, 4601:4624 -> 1.8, 5.98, 6.36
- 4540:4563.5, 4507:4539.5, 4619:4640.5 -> -0.9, 5.97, 6.32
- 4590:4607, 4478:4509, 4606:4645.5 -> -0.2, 5.95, 6.2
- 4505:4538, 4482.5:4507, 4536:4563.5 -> 0.6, 5.91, 6.25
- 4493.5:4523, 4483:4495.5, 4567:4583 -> -3.0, 5.62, 5.97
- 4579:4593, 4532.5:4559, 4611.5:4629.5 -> 1.3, 5.92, 6.32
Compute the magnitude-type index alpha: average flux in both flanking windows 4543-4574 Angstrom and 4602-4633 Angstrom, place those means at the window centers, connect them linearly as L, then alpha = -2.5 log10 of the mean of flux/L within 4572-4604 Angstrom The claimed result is 0.055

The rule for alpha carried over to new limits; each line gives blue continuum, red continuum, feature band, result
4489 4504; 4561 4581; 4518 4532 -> -0.01 mag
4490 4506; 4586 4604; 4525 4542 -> 0.09 mag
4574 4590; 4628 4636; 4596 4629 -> -0.02 mag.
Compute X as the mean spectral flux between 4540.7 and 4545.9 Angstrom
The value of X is 6.21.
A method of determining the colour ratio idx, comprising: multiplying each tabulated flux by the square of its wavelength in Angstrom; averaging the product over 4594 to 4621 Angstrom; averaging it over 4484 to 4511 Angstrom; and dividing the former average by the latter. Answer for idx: 1.12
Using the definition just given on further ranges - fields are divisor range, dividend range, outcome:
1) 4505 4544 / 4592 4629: 1.08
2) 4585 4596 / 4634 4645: 1.09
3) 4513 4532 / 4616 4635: 1.09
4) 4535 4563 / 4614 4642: 1.06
